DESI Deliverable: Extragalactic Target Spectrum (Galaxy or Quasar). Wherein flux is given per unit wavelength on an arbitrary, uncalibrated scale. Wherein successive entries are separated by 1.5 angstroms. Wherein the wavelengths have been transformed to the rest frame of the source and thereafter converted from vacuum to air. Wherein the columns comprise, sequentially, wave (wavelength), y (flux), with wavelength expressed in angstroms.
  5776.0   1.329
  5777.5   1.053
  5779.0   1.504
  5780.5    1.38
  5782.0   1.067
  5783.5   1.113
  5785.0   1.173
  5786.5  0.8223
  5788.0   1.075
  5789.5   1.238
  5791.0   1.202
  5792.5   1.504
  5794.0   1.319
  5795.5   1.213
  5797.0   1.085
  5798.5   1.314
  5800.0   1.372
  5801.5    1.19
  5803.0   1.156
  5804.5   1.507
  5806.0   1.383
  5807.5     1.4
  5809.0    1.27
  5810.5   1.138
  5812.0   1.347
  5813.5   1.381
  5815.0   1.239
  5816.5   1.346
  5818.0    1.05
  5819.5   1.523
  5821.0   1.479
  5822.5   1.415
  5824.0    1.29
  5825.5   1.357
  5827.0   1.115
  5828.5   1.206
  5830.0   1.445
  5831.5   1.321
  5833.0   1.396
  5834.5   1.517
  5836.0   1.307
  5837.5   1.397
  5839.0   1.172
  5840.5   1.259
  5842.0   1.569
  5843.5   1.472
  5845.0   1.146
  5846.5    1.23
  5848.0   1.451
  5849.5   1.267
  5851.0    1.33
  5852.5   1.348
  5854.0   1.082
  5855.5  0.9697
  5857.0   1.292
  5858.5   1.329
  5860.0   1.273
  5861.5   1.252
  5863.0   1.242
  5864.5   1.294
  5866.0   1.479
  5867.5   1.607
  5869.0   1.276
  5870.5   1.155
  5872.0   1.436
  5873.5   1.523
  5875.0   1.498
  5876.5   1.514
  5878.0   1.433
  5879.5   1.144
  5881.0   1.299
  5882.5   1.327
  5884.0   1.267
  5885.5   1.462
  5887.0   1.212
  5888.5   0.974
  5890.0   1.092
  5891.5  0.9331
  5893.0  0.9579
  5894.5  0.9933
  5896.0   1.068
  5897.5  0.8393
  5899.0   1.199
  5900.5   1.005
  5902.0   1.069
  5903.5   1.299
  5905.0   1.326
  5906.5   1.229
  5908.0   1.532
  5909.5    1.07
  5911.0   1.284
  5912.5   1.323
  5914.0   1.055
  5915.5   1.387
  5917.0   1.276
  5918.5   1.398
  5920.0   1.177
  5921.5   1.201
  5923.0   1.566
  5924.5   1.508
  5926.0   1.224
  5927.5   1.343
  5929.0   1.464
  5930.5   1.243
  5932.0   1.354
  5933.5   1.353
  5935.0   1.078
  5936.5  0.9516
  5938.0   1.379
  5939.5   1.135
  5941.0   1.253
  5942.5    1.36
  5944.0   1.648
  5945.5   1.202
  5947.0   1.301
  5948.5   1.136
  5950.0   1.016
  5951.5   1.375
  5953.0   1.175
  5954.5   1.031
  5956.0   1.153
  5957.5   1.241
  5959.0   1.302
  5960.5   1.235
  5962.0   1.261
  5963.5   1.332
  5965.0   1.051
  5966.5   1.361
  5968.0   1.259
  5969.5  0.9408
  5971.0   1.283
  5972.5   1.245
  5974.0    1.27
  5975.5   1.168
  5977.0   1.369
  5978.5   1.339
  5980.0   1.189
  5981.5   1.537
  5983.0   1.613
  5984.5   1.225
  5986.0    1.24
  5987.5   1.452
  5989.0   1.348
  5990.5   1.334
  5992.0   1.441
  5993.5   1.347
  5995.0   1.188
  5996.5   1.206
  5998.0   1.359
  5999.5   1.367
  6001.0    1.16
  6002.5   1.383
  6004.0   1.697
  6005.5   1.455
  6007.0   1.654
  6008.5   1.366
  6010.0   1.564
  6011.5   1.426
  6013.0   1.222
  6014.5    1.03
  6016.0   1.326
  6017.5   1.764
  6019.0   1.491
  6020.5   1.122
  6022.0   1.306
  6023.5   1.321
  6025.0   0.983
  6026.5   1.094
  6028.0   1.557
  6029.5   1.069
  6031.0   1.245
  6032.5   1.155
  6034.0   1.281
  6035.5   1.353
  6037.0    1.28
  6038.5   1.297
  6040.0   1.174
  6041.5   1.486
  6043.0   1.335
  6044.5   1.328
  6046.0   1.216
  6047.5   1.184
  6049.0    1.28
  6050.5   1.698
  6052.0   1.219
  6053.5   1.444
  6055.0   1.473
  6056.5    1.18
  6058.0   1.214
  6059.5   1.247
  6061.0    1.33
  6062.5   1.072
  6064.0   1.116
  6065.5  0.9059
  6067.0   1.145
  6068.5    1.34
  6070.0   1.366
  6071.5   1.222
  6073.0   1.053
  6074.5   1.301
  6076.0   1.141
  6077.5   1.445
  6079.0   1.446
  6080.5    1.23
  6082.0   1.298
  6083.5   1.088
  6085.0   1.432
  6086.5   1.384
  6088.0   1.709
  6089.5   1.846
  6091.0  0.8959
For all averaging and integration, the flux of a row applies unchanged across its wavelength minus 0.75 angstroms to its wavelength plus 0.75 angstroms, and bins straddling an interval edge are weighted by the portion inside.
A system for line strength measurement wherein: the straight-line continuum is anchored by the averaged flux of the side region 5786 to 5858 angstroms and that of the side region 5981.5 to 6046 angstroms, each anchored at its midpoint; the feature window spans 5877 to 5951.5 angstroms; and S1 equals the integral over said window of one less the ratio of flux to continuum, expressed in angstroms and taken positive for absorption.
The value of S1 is 4.5 angstroms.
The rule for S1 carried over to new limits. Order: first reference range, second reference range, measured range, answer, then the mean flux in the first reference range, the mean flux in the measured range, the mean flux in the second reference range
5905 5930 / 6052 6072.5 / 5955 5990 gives 0.15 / 1.31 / 1.28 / 1.23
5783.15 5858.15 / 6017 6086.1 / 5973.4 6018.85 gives -3.28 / 1.29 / 1.37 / 1.28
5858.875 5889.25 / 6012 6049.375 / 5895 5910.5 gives 1.87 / 1.33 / 1.16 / 1.28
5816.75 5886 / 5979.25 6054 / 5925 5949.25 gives 0.99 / 1.33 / 1.28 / 1.34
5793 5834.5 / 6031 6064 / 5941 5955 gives 0.50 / 1.31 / 1.25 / 1.29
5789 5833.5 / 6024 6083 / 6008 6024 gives -1.14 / 1.31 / 1.36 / 1.26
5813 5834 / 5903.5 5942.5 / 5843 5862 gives 0.77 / 1.33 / 1.26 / 1.29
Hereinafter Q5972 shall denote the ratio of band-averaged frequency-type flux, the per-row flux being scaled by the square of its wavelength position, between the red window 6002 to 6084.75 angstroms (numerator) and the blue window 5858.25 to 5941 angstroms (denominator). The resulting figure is 1.1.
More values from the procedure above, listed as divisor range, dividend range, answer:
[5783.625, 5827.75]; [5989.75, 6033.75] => 1.12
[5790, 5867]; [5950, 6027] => 1.05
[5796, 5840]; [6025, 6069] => 1.04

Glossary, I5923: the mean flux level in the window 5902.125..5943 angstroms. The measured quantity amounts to 1.28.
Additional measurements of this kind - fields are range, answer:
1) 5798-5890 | 1.32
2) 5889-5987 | 1.24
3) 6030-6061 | 1.3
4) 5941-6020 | 1.31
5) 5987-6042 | 1.33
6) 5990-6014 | 1.38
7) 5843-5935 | 1.27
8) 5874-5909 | 1.2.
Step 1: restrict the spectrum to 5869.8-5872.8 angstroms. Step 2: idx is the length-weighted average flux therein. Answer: 1.3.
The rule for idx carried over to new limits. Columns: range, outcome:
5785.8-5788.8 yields 0.956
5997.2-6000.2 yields 1.36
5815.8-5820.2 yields 1.3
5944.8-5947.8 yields 1.25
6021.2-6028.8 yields 1.25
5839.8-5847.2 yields 1.34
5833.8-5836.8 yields 1.41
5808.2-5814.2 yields 1.28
